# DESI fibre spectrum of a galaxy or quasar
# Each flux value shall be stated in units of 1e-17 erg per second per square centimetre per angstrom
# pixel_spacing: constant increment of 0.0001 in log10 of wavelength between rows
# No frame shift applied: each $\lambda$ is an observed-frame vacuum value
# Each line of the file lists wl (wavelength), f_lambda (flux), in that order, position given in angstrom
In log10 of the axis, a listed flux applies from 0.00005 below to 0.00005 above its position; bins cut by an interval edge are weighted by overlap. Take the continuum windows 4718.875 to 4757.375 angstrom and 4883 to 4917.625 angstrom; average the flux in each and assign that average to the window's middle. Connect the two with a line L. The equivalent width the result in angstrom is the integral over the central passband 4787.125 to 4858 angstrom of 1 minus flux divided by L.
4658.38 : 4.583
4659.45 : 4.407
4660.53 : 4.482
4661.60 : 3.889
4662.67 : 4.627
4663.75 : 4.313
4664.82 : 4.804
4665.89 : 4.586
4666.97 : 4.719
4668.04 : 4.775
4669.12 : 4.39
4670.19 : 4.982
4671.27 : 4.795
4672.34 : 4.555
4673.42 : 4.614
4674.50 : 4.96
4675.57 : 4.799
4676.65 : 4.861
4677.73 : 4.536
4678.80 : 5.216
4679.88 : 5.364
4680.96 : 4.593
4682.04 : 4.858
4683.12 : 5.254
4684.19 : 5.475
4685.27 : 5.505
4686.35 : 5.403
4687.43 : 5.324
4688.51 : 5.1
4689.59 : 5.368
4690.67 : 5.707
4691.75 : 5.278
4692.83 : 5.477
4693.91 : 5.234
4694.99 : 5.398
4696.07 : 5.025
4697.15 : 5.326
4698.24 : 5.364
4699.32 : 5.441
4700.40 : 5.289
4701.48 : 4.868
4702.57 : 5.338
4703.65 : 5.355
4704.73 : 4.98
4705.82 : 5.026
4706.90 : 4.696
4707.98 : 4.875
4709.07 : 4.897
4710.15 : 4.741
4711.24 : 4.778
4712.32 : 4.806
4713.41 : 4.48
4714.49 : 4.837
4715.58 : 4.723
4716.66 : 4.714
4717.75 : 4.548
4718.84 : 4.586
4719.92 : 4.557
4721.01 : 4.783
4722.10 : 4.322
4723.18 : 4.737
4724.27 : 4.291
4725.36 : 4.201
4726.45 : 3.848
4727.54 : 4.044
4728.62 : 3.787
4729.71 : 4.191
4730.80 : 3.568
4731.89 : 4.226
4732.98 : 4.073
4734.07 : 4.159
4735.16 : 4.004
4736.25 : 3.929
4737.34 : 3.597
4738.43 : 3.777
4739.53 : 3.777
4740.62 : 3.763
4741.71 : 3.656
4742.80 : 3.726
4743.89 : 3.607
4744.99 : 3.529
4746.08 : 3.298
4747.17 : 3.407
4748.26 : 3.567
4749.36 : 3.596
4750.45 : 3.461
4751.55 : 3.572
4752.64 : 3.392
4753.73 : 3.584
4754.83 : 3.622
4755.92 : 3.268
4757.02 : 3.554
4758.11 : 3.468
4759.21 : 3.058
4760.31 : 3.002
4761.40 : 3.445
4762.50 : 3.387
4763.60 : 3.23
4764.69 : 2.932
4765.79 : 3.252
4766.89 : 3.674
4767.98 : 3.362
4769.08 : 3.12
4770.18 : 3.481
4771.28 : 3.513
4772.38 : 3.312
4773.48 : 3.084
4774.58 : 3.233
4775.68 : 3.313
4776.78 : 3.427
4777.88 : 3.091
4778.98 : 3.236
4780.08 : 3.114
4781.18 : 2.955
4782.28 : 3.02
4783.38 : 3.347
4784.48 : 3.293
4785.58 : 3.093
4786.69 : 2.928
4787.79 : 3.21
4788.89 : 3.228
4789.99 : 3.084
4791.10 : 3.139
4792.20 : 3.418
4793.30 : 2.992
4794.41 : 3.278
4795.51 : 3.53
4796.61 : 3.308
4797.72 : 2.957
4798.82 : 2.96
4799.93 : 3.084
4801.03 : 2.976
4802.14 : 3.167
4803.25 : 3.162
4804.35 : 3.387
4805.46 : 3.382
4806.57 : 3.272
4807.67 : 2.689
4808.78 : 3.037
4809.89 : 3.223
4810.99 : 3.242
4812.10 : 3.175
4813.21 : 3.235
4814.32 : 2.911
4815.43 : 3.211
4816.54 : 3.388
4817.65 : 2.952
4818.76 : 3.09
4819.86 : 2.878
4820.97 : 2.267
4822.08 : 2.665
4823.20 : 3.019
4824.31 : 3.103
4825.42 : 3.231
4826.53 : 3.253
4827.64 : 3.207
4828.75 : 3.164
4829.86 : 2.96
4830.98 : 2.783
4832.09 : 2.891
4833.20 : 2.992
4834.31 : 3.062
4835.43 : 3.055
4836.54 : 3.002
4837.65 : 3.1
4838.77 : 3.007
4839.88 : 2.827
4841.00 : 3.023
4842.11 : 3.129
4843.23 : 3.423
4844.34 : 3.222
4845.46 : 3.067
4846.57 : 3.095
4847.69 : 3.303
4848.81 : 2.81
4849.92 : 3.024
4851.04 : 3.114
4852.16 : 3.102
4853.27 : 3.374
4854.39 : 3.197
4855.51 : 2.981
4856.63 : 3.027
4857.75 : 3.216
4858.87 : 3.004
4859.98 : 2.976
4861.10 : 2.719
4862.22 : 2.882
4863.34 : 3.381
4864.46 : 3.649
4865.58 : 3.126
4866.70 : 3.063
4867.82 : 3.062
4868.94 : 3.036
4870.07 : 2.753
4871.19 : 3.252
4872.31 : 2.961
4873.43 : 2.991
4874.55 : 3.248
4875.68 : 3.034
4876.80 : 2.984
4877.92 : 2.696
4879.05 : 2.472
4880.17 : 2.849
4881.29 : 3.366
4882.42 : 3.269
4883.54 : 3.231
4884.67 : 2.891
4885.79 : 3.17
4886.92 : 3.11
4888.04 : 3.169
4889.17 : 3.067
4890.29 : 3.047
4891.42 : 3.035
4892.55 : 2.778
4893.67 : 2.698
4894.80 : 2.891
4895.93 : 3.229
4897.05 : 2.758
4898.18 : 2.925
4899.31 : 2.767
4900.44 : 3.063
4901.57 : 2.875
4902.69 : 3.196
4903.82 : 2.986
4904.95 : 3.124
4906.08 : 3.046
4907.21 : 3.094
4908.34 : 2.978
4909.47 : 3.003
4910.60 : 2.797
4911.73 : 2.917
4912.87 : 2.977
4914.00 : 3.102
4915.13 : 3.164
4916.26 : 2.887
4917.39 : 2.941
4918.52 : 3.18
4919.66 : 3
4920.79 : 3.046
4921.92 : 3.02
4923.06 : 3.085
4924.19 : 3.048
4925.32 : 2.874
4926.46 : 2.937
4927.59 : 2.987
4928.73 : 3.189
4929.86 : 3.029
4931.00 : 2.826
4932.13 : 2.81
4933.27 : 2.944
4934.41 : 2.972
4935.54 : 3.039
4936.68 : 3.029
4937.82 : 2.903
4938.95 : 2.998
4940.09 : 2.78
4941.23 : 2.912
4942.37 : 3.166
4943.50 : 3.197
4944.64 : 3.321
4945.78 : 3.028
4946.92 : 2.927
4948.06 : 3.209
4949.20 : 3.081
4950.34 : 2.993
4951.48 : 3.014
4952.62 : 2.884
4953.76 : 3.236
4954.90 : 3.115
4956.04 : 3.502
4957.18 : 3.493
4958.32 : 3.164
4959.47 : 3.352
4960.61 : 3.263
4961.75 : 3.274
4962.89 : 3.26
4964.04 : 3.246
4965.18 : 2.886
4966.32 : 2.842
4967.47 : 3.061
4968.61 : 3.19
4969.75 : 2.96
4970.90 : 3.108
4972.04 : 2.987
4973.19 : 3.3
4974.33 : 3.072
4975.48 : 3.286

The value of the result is 6.4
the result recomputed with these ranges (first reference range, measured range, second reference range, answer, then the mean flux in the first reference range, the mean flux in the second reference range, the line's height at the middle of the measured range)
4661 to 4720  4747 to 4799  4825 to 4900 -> 9.7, 4.95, 3.05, 4.04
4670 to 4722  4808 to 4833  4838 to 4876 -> 3.5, 5.01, 3.09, 3.52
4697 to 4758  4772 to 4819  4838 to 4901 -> 6.4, 4.24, 3.05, 3.67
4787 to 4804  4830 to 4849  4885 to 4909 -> 0.3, 3.17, 3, 3.09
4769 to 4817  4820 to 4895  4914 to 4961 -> 2.2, 3.19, 3.06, 3.13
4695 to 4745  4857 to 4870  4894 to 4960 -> 1.4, 4.47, 3.03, 3.47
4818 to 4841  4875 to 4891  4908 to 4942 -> -0.3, 2.98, 2.98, 2.98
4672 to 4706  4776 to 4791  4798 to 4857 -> 2.3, 5.16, 3.07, 3.73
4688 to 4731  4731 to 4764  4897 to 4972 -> 6.8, 4.82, 3.05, 4.52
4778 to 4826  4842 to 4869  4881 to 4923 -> -0.5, 3.11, 3.02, 3.06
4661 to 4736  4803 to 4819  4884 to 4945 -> 2.9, 4.78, 3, 3.85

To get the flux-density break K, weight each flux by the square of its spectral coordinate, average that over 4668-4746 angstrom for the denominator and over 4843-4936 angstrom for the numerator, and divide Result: 0.7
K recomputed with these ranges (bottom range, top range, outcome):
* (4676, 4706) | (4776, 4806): 0.64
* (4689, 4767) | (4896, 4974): 0.79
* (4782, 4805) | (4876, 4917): 0.98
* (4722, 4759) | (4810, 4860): 0.85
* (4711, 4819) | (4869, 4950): 0.90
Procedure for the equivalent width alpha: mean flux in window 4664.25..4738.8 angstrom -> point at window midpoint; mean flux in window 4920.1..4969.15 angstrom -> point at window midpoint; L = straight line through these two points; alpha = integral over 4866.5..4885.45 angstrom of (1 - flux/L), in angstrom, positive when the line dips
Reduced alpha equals 2.9 angstrom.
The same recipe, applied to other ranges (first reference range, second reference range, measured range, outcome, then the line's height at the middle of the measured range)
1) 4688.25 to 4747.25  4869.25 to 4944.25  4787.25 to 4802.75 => 2.93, 3.91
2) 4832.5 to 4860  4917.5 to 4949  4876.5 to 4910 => 0.62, 3.05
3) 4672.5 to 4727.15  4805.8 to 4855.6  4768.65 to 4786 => 2.73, 3.83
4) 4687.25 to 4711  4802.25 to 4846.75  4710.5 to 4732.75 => 1.88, 4.8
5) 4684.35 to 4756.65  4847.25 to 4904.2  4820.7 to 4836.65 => 2.18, 3.46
